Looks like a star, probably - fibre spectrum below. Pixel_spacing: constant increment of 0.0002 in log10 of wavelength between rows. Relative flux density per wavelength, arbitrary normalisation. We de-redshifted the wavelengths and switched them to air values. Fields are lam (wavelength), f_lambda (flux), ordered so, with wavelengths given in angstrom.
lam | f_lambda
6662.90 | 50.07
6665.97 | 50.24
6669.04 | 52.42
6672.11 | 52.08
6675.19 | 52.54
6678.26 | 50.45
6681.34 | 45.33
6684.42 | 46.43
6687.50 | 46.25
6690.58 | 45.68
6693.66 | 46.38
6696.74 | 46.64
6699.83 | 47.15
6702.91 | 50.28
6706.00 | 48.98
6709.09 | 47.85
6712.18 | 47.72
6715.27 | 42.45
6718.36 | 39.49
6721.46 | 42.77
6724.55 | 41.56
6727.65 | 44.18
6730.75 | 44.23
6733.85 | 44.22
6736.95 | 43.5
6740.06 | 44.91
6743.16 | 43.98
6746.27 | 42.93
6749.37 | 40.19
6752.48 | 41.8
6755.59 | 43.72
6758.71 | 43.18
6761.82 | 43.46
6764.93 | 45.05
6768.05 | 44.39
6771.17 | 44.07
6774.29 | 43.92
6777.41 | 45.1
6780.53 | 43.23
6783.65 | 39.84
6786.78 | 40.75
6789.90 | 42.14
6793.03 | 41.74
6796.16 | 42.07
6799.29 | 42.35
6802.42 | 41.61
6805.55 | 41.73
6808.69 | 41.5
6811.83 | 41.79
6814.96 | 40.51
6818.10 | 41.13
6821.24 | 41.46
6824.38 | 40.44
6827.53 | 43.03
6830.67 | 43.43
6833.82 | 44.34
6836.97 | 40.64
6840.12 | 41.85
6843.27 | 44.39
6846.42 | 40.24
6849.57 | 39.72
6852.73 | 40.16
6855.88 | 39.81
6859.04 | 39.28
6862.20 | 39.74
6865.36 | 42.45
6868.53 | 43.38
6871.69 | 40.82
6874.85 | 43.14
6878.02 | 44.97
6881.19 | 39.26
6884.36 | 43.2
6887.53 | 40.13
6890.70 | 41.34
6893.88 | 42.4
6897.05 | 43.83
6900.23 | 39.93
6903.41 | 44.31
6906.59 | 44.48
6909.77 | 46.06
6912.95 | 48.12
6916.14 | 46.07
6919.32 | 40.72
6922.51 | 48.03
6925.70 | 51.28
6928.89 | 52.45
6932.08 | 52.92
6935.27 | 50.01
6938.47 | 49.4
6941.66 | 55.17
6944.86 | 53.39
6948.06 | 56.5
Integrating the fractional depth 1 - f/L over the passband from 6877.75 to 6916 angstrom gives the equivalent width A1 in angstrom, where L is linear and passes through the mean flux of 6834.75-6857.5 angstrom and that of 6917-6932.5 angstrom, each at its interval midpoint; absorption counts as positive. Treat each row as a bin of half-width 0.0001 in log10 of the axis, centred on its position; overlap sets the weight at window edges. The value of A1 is 2.30 angstrom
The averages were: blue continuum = 41.1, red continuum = 48.7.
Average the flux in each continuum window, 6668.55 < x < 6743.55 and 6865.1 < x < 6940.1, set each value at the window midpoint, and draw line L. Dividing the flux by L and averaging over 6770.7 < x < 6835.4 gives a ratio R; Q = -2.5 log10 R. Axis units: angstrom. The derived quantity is 0.09 mag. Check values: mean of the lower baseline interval 46.2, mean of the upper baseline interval 45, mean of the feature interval 42.2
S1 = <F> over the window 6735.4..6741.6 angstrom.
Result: 44.2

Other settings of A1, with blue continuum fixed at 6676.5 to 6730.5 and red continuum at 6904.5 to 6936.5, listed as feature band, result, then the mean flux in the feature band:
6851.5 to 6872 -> 2.8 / 40.8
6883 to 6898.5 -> 1.8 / 42.2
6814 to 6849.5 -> 3.9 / 41.9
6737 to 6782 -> 2.7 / 43.6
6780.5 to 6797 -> 1.8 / 41.5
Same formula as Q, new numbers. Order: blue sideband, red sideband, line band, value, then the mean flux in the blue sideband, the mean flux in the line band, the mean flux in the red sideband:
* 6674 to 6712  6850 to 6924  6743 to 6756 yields 0.098 mag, 47.8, 42.3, 42.6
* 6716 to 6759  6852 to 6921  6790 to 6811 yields 0.022 mag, 42.9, 41.8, 42.5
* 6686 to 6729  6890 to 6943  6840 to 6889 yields 0.128 mag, 45.5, 41.4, 46.9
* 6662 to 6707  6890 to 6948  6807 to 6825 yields 0.168 mag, 48.7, 41.2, 47.6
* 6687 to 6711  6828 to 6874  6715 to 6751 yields 0.079 mag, 47.5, 42.9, 41.5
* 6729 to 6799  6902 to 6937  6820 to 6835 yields 0.061 mag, 43.1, 42.5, 47.7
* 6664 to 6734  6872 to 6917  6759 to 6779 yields 0.031 mag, 46.8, 44.3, 43.3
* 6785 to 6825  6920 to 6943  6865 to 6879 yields 0.086 mag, 41.5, 42.9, 50.9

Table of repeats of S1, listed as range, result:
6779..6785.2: 41.6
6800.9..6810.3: 41.6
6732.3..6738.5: 43.9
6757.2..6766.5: 43.9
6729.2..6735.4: 44.2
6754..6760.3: 43.4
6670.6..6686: 49.3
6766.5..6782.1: 44.1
